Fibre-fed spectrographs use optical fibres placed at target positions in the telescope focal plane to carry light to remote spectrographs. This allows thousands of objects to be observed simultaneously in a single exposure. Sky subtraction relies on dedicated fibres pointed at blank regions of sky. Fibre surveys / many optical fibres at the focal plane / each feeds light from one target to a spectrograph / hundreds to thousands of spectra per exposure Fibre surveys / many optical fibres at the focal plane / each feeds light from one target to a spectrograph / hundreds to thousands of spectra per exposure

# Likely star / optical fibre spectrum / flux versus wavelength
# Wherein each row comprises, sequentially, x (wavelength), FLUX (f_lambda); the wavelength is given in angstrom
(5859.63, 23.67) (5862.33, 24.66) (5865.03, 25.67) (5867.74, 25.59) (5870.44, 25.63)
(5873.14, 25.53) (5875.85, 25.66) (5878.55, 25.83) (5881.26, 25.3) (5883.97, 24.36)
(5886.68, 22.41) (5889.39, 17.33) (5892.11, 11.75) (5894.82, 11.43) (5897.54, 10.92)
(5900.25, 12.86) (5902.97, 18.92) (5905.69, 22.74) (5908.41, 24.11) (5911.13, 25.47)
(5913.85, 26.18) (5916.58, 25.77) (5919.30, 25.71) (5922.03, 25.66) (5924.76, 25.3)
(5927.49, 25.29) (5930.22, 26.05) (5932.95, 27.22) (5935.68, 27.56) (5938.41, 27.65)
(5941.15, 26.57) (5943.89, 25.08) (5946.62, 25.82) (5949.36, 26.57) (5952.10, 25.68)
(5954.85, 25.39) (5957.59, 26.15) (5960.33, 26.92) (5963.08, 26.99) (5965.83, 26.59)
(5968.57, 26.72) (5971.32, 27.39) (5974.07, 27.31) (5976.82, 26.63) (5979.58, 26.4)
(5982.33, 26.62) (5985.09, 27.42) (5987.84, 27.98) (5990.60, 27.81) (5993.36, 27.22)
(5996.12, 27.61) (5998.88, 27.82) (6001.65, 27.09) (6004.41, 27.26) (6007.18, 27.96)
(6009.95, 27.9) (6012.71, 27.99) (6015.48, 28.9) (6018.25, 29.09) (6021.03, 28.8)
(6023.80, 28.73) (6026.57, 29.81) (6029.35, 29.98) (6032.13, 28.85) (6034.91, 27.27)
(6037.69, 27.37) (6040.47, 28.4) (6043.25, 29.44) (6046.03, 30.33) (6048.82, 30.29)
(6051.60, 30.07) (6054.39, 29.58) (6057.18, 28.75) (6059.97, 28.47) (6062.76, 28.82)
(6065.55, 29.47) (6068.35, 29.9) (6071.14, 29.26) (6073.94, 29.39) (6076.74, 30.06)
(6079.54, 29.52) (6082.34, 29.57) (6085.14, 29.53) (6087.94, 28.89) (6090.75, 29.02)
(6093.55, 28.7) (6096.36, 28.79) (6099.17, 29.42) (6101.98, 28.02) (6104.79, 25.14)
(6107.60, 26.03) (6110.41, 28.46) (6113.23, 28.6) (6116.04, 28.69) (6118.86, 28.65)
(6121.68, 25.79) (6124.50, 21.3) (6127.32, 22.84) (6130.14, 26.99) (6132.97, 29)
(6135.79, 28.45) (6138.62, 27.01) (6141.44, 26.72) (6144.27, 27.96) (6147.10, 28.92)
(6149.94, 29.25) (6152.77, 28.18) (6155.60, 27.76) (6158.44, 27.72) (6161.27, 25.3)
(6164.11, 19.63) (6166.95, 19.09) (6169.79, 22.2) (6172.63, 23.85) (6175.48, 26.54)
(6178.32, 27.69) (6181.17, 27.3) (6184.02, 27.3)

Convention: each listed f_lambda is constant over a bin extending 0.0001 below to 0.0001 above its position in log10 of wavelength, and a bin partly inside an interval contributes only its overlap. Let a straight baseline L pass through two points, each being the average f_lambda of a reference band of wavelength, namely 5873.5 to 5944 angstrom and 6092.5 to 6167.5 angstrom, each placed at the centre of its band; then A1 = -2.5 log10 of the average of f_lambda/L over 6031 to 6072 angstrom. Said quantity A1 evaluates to -0.15 mag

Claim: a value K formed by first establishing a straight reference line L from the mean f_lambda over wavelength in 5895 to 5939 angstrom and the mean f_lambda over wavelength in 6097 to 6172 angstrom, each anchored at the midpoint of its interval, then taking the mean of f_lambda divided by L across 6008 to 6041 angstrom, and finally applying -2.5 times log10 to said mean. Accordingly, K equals -0.15 mag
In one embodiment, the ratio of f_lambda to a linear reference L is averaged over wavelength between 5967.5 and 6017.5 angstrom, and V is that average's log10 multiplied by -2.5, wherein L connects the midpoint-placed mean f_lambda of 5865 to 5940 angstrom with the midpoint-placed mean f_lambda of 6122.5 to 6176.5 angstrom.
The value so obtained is -0.15 mag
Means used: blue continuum 23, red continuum 25.7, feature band 27.5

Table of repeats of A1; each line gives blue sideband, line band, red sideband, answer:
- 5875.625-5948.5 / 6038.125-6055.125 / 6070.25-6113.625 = -0.09 mag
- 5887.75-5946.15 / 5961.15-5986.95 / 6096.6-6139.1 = -0.14 mag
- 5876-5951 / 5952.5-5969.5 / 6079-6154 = -0.10 mag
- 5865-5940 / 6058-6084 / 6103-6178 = -0.16 mag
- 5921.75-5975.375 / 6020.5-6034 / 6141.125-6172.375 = -0.12 mag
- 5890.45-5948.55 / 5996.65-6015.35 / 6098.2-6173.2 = -0.15 mag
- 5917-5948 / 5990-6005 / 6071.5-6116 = -0.01 mag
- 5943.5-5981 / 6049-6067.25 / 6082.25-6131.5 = -0.08 mag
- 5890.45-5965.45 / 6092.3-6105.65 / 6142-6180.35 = -0.12 mag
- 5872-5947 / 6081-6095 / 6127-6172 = -0.15 mag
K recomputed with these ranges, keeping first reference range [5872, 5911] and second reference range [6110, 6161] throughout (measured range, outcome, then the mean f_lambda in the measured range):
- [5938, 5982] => -0.196 mag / 26.5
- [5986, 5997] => -0.199 mag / 27.7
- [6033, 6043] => -0.147 mag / 27.9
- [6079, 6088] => -0.146 mag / 29.5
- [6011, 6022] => -0.203 mag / 28.7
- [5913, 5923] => -0.231 mag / 25.8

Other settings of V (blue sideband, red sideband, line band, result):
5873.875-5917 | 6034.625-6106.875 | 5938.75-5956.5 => -0.125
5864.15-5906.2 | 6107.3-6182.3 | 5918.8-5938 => -0.211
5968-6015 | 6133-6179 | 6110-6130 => 0.004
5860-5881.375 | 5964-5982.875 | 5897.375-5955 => 0.074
